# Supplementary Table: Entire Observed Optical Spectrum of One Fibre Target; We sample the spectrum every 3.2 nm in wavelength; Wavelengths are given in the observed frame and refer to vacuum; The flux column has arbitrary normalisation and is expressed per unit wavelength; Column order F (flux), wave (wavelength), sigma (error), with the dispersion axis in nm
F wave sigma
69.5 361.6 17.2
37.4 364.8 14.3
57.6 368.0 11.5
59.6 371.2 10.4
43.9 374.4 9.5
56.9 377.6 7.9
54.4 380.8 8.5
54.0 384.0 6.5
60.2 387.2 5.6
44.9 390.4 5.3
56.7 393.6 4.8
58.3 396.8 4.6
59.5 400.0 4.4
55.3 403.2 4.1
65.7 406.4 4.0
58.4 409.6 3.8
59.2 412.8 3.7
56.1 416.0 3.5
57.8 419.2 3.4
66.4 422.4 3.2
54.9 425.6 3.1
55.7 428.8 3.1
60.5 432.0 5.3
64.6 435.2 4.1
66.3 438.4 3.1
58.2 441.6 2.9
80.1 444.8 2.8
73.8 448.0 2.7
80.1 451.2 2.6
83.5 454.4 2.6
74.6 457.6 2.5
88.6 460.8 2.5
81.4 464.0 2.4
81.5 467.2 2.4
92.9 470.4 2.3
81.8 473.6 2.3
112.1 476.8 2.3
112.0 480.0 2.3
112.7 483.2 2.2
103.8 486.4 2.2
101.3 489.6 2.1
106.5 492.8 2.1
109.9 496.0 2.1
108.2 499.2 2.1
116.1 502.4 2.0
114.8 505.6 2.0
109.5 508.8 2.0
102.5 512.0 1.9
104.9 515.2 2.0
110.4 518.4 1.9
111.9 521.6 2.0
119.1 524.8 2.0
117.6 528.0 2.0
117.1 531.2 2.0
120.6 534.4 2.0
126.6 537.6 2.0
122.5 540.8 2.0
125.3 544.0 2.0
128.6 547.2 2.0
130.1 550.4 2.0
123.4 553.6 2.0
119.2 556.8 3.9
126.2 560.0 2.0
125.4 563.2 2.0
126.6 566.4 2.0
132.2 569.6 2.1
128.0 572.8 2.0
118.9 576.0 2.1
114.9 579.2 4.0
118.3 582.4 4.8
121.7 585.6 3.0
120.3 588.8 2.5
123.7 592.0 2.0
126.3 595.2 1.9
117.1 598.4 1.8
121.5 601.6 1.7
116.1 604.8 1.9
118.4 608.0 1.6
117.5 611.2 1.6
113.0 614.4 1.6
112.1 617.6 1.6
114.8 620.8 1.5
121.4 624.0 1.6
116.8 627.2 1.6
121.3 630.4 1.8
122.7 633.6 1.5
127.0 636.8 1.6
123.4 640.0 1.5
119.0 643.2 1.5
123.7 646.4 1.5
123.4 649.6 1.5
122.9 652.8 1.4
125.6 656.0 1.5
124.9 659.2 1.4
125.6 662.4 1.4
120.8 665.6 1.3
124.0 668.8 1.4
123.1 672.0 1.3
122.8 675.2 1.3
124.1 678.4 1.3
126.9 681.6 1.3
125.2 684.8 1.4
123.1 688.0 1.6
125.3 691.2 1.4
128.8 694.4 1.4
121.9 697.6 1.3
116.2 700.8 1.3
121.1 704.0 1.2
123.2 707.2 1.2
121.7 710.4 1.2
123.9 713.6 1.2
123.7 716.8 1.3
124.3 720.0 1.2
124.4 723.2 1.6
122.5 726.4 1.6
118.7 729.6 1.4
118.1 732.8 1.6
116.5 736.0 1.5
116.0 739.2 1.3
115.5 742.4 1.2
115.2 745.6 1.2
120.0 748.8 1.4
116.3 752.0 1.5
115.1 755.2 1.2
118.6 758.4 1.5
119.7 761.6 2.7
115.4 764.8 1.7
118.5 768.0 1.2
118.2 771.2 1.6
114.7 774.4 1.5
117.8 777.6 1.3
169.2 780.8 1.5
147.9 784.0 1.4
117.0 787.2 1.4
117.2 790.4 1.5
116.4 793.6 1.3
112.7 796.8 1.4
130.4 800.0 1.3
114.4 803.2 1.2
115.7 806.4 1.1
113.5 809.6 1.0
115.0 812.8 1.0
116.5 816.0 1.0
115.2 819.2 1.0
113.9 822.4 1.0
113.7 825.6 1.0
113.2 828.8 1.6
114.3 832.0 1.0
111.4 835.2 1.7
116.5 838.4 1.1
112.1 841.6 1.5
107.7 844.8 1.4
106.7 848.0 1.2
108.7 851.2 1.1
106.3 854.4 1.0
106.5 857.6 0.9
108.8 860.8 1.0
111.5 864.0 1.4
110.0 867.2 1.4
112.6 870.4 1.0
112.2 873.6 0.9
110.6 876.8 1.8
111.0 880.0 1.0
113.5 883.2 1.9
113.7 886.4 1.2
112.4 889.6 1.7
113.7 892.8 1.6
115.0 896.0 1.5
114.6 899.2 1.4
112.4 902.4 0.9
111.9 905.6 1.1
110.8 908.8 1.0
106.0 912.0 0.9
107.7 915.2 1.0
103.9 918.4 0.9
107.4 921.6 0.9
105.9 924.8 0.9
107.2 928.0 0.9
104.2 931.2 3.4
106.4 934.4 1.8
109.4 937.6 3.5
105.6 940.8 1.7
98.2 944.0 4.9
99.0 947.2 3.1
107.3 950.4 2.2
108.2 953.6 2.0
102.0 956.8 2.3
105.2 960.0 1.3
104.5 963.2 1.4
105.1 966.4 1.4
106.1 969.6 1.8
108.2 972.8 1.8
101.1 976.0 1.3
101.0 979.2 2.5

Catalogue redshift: 0.19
